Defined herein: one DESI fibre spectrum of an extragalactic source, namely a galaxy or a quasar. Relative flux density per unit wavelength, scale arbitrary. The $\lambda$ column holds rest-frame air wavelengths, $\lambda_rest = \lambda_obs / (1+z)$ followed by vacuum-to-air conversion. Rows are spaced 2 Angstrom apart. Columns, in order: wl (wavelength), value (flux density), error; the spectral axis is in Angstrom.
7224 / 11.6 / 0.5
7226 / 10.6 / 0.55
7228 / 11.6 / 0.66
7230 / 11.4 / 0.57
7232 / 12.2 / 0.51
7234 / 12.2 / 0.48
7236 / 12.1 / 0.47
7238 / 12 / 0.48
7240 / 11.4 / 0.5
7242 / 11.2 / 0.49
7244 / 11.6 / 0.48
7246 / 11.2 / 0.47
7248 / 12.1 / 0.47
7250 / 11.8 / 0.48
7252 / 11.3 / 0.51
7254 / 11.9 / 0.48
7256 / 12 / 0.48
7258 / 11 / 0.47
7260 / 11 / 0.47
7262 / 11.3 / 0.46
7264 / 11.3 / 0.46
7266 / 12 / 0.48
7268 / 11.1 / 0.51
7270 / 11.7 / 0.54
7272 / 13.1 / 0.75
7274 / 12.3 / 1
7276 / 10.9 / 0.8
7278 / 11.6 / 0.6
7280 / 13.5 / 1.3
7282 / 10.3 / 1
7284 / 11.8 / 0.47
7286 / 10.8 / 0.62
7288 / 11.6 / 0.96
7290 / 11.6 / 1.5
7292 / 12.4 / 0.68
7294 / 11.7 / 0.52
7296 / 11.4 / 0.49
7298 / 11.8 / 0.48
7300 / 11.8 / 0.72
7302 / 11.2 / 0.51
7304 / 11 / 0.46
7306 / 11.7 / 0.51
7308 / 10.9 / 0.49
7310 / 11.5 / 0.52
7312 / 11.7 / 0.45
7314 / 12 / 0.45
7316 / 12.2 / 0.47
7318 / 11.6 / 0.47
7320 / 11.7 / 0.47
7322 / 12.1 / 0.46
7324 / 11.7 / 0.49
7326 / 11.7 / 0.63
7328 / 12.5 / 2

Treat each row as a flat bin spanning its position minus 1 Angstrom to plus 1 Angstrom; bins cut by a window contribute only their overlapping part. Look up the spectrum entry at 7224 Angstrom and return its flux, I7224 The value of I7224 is 11.6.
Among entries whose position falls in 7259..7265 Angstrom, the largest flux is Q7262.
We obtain 11.3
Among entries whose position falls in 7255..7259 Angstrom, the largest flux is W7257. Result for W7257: 12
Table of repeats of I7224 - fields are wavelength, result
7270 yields 11.7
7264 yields 11.3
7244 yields 11.6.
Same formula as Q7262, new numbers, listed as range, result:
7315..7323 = 12.2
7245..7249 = 12.1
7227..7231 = 11.6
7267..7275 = 13.1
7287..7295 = 12.4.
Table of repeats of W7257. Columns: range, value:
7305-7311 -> 11.7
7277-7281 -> 13.5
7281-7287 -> 11.8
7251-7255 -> 11.9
